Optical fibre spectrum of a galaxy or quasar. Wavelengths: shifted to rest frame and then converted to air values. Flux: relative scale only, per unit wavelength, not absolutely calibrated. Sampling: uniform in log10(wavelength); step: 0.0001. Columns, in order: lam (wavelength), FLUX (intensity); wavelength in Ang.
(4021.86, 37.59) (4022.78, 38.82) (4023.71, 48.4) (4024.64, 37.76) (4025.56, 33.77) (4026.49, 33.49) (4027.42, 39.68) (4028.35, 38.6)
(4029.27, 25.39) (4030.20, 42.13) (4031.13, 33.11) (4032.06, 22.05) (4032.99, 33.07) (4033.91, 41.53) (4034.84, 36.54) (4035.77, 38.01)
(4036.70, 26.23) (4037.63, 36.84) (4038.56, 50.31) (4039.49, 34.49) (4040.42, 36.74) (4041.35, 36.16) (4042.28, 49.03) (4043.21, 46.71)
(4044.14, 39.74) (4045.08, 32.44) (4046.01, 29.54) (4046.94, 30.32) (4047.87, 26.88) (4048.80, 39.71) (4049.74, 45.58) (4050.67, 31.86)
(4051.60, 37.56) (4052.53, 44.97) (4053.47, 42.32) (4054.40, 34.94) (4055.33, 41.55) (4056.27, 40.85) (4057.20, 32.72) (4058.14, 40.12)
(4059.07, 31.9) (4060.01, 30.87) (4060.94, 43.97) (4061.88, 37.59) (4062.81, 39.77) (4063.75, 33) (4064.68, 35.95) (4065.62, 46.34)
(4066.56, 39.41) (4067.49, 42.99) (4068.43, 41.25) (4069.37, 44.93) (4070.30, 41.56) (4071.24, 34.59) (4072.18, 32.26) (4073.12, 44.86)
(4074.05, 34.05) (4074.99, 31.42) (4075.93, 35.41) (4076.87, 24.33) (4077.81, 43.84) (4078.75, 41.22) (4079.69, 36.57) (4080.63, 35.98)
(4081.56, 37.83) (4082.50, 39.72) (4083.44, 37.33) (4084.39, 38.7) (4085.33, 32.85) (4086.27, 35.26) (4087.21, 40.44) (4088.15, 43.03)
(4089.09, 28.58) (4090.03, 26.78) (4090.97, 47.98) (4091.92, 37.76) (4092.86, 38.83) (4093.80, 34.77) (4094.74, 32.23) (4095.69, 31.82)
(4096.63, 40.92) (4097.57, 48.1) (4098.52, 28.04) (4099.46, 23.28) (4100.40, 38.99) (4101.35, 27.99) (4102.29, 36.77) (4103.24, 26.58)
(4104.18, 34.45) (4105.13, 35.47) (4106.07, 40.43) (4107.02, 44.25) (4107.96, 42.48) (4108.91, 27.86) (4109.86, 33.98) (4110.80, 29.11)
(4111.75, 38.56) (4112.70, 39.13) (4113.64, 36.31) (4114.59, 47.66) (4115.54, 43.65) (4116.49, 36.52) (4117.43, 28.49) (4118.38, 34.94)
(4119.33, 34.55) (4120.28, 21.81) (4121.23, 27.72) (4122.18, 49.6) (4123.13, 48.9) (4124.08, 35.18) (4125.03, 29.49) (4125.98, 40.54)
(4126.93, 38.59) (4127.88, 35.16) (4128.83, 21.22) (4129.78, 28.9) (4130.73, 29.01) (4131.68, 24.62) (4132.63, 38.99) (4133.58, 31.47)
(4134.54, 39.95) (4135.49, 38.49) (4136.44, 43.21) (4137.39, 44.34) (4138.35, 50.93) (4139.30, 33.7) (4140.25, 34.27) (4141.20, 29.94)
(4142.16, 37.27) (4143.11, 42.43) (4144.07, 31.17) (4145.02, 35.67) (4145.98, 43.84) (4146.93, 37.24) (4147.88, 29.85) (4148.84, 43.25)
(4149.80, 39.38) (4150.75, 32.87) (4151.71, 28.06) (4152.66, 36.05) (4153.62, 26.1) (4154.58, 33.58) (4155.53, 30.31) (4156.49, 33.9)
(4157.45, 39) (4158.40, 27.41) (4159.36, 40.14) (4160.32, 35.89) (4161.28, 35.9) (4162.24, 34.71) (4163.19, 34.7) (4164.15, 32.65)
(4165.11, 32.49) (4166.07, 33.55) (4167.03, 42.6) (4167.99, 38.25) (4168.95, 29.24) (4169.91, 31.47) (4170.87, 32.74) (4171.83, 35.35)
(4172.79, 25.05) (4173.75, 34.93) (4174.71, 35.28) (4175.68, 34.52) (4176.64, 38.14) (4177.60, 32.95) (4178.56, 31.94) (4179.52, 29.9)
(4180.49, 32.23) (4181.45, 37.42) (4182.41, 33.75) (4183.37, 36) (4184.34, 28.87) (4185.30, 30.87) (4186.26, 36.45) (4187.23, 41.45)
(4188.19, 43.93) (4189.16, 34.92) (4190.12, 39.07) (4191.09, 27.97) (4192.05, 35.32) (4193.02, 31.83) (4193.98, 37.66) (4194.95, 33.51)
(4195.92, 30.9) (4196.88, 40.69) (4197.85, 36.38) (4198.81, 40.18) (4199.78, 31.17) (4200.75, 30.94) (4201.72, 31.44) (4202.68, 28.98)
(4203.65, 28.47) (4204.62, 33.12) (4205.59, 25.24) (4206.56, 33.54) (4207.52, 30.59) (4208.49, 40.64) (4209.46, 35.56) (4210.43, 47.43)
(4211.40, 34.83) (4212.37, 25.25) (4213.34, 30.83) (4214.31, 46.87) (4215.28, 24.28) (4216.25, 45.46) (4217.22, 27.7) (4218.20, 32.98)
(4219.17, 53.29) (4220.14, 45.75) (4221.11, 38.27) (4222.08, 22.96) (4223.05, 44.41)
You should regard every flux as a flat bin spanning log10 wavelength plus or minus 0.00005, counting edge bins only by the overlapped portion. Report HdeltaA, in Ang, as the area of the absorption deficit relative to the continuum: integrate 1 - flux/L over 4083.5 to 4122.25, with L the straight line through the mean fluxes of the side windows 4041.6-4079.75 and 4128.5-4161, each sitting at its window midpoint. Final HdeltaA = 0.9 Ang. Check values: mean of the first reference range 37.9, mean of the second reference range 35.1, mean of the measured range 35.6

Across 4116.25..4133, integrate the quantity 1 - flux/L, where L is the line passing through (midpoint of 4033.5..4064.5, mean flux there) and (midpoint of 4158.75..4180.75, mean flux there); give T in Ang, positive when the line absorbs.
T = 0.9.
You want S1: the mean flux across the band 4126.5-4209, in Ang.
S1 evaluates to 34.5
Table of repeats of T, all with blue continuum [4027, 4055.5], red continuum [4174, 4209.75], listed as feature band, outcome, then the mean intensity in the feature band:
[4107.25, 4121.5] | 0.2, 35.1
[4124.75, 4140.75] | -0.2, 35.5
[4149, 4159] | 0.5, 33.1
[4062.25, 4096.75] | -1.2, 37.4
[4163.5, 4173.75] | 0.3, 33.4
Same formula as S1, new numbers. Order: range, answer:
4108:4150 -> 36.1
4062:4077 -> 37.9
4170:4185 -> 33.2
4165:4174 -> 33.6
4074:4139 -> 36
